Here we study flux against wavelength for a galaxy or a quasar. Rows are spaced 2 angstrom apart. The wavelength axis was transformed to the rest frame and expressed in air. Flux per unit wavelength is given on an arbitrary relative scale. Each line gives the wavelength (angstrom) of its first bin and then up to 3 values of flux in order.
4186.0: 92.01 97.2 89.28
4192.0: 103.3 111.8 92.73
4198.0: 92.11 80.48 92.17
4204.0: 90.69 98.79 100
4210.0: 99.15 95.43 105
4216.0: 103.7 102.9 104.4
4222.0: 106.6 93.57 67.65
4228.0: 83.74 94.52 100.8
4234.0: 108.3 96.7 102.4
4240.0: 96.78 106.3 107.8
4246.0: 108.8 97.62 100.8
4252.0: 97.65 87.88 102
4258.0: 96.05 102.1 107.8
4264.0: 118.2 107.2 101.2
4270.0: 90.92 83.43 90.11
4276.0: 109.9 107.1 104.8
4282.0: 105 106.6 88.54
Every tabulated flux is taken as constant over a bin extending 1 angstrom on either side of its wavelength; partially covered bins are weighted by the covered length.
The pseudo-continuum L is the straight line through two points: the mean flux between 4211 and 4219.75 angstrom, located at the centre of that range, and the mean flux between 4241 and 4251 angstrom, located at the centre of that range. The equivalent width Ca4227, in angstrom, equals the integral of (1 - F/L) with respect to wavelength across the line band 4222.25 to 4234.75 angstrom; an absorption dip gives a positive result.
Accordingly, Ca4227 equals 1.3 angstrom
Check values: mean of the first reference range 102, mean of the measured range 92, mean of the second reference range 104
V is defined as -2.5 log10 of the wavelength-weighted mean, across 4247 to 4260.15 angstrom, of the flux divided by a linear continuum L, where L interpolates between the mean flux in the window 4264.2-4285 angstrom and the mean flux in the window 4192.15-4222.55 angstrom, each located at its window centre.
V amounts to 0.032 mag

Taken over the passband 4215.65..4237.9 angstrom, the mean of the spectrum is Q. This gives 96.7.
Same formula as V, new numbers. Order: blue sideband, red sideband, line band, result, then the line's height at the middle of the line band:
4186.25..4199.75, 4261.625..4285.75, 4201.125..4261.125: 0.01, 99.1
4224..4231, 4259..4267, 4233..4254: -0.08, 95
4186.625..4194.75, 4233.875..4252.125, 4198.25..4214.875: 0.06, 100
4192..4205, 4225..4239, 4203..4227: -0.04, 93.8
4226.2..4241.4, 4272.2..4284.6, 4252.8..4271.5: -0.01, 100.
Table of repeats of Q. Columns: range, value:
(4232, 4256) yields 101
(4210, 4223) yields 103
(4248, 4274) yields 99.2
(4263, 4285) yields 102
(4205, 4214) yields 99.1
